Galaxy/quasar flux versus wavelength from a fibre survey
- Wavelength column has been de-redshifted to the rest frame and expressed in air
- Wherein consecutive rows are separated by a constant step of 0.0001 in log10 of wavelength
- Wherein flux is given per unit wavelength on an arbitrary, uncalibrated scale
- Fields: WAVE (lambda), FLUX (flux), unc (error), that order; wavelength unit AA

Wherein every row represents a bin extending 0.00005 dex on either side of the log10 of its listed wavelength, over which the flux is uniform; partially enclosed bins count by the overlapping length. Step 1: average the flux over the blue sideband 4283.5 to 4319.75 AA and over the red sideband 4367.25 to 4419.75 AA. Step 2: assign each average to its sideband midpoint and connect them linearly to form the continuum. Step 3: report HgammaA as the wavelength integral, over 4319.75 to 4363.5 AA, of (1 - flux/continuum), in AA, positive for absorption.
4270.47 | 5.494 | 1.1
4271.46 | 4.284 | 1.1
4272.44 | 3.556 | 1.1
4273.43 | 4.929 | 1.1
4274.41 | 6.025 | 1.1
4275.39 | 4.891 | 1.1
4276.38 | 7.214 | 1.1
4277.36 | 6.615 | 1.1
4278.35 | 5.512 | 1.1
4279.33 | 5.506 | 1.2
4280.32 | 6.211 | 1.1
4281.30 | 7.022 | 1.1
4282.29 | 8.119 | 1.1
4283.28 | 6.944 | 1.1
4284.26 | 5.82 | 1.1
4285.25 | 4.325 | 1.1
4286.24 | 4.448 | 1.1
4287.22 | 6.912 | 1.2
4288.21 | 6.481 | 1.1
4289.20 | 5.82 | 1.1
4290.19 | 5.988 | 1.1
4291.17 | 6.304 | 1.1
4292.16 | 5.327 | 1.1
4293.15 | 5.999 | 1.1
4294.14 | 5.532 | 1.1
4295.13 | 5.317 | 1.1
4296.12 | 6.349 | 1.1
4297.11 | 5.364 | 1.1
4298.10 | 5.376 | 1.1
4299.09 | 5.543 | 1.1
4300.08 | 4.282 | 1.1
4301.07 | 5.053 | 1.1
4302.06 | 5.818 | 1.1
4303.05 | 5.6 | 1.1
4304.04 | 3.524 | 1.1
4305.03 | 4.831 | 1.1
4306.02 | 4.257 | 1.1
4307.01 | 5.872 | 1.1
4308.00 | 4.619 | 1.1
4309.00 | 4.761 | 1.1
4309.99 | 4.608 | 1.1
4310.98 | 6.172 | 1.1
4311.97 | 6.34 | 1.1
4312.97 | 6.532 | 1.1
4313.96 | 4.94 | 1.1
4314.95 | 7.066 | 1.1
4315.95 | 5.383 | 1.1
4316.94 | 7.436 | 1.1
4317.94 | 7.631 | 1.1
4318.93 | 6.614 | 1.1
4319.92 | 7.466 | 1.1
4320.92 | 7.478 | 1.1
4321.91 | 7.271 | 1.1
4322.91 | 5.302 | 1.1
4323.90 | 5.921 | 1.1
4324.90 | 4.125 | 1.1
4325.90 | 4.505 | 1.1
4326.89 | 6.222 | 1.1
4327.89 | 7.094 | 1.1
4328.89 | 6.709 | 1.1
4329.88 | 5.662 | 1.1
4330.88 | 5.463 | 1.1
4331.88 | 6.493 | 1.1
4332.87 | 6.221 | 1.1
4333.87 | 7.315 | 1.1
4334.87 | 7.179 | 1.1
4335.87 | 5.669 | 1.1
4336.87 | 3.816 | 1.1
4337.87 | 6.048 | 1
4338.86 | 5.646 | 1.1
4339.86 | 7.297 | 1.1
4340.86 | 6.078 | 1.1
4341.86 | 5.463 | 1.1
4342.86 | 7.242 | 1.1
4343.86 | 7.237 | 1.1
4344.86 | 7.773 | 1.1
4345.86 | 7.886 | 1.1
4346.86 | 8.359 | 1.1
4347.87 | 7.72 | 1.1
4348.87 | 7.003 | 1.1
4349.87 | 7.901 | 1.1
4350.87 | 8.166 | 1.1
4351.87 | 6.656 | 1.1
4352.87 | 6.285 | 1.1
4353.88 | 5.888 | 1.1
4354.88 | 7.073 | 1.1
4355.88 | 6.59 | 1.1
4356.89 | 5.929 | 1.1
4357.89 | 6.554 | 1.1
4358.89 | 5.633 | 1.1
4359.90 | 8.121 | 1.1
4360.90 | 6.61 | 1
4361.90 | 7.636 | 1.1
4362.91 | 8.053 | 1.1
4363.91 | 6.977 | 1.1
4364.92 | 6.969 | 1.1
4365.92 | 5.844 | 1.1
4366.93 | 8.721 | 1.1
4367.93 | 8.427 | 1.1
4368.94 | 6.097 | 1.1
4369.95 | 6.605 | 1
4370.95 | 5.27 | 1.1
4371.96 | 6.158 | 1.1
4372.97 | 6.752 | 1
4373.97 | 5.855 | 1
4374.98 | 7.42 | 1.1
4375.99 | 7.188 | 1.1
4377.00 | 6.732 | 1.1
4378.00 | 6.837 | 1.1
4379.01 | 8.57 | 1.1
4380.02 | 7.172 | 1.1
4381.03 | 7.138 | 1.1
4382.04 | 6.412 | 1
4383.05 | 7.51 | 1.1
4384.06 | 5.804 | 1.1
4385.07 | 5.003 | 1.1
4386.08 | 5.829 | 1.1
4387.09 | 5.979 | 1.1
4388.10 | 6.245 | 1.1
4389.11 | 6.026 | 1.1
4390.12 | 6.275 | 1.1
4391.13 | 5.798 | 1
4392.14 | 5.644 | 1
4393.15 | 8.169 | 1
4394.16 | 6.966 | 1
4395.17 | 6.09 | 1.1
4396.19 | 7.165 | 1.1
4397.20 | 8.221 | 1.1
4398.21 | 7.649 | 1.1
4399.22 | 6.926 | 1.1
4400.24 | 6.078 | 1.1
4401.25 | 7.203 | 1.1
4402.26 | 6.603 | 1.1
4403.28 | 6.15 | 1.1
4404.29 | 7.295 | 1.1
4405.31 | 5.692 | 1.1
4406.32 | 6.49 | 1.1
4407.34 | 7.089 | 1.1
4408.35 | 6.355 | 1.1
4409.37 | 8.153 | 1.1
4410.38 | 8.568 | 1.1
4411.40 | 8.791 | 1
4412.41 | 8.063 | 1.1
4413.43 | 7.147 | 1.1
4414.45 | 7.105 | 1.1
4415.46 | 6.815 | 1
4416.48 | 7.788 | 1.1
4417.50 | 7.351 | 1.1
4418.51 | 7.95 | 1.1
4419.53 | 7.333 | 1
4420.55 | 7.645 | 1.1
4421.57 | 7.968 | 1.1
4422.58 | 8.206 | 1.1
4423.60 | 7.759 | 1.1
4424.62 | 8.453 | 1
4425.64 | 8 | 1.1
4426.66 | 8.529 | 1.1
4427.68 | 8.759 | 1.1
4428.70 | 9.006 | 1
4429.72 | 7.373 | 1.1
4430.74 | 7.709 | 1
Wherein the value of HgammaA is -2.9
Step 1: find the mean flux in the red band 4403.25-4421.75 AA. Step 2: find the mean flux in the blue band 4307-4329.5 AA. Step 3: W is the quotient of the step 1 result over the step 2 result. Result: 1.21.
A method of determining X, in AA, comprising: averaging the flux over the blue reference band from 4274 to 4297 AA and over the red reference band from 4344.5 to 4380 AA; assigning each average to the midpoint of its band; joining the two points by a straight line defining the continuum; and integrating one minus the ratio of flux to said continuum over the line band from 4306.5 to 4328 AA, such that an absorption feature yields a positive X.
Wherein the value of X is 1.33 AA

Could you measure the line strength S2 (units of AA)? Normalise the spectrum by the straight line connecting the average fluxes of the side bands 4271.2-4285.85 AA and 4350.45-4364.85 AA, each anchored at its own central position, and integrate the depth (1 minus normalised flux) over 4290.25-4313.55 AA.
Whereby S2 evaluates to 2.8 AA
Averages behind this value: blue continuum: 5.81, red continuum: 6.86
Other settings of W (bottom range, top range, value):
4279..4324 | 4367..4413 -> 1.17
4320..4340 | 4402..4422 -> 1.20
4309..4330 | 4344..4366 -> 1.15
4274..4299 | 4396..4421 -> 1.22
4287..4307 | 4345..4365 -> 1.30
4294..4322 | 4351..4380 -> 1.19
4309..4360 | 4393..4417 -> 1.11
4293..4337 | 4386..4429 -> 1.25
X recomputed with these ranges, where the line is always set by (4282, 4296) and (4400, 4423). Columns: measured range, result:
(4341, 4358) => -1.09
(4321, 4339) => 1.19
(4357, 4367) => -0.36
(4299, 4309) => 1.95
